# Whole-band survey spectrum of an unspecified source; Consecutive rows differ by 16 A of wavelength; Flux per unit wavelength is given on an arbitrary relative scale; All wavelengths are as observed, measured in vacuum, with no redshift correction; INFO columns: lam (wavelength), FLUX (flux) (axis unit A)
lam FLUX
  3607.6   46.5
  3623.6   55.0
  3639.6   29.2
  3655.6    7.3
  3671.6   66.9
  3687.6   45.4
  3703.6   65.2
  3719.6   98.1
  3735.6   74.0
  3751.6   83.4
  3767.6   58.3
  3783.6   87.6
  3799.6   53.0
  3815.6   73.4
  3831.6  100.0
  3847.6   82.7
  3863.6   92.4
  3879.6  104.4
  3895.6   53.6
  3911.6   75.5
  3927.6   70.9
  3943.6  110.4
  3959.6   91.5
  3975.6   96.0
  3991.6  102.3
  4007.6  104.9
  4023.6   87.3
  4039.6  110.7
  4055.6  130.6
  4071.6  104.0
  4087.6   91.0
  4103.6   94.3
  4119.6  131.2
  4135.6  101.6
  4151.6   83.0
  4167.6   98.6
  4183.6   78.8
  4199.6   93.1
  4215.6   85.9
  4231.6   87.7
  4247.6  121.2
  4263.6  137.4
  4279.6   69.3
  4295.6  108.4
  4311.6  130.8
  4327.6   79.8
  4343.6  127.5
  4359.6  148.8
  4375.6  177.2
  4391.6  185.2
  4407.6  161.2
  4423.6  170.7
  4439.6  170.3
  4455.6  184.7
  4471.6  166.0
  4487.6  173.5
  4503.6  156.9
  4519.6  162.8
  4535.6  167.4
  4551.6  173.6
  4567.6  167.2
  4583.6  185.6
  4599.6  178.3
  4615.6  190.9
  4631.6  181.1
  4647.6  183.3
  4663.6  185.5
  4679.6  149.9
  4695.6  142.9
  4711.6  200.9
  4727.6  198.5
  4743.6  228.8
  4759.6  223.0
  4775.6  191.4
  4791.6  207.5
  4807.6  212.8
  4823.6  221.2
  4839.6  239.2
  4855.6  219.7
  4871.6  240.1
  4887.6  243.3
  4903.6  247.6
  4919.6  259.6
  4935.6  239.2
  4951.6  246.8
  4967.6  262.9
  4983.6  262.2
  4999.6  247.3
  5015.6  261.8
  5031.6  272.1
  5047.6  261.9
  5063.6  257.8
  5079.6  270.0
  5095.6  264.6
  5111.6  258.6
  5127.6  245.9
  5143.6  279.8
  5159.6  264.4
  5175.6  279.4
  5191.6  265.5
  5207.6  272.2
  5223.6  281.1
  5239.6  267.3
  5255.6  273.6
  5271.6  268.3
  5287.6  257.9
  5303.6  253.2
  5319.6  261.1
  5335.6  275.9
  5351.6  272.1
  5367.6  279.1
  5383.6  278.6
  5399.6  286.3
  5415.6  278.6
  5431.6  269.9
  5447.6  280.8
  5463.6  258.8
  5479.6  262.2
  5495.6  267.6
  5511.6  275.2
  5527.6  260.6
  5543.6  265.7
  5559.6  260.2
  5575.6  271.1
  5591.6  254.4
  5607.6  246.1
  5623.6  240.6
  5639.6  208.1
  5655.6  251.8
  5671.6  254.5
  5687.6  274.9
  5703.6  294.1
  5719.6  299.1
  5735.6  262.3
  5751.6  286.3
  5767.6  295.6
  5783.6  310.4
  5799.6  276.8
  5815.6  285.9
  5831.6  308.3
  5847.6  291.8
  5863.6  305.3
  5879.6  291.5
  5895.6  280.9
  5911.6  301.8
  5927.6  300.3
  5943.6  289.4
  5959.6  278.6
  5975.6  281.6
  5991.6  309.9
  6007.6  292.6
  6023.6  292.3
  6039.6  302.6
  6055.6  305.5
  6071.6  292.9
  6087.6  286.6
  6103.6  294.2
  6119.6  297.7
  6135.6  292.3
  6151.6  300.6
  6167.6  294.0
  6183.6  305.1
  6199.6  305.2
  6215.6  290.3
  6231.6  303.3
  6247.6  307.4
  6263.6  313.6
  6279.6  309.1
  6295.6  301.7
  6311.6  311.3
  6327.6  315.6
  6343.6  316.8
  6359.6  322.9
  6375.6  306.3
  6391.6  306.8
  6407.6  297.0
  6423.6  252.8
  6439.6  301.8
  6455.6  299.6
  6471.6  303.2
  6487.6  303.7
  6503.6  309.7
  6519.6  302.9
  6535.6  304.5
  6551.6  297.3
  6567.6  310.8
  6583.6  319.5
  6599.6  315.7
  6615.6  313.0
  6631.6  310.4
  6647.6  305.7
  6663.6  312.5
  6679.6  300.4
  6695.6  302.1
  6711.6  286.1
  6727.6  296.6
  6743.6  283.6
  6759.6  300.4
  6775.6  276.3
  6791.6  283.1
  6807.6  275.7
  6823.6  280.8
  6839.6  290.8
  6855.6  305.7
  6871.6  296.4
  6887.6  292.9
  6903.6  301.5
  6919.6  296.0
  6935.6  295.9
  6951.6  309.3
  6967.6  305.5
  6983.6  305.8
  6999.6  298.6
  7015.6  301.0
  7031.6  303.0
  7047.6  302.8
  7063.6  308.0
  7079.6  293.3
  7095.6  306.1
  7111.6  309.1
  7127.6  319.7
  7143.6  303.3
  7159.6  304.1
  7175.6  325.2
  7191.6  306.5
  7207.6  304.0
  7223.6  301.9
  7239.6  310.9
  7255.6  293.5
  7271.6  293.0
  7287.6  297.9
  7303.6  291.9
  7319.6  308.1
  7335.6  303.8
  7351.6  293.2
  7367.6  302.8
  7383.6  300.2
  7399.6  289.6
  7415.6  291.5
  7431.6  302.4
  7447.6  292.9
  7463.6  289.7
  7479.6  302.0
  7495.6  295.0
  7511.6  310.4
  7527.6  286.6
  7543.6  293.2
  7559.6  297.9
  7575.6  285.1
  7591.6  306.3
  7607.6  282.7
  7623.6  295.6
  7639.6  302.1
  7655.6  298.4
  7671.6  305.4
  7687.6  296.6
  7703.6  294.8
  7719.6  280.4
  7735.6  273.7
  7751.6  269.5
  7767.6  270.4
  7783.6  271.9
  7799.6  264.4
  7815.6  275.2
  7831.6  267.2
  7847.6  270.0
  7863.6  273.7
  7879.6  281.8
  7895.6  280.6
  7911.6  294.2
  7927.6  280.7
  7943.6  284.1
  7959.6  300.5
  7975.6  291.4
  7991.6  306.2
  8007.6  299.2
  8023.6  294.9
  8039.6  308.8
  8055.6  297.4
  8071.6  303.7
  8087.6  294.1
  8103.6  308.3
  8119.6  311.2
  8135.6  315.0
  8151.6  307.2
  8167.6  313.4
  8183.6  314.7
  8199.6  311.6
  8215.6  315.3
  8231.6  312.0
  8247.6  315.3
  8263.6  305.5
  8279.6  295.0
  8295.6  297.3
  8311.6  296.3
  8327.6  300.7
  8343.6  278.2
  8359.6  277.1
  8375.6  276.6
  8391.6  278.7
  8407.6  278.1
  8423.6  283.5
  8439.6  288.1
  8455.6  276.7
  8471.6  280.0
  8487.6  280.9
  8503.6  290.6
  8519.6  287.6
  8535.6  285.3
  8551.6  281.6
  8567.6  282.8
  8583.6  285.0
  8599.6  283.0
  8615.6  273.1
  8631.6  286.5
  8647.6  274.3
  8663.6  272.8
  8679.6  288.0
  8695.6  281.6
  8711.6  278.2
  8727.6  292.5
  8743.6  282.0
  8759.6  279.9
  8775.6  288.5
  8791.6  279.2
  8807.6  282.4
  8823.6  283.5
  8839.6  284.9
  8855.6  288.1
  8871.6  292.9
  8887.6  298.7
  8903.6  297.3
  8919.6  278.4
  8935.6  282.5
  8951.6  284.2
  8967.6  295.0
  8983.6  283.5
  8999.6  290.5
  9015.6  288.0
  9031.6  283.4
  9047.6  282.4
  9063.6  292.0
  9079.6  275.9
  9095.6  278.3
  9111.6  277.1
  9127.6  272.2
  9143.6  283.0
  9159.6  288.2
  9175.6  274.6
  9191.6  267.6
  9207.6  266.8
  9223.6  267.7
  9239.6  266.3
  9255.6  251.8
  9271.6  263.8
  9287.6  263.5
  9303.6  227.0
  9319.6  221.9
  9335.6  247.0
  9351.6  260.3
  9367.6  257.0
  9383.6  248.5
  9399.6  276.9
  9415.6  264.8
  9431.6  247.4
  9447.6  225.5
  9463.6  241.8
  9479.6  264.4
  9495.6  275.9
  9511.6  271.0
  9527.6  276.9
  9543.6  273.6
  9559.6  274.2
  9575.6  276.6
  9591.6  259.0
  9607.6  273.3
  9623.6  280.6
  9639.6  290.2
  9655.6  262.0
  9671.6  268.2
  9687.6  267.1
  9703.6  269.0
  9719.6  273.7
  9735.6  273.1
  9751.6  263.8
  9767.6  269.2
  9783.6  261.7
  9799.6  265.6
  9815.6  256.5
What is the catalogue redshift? 0.089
